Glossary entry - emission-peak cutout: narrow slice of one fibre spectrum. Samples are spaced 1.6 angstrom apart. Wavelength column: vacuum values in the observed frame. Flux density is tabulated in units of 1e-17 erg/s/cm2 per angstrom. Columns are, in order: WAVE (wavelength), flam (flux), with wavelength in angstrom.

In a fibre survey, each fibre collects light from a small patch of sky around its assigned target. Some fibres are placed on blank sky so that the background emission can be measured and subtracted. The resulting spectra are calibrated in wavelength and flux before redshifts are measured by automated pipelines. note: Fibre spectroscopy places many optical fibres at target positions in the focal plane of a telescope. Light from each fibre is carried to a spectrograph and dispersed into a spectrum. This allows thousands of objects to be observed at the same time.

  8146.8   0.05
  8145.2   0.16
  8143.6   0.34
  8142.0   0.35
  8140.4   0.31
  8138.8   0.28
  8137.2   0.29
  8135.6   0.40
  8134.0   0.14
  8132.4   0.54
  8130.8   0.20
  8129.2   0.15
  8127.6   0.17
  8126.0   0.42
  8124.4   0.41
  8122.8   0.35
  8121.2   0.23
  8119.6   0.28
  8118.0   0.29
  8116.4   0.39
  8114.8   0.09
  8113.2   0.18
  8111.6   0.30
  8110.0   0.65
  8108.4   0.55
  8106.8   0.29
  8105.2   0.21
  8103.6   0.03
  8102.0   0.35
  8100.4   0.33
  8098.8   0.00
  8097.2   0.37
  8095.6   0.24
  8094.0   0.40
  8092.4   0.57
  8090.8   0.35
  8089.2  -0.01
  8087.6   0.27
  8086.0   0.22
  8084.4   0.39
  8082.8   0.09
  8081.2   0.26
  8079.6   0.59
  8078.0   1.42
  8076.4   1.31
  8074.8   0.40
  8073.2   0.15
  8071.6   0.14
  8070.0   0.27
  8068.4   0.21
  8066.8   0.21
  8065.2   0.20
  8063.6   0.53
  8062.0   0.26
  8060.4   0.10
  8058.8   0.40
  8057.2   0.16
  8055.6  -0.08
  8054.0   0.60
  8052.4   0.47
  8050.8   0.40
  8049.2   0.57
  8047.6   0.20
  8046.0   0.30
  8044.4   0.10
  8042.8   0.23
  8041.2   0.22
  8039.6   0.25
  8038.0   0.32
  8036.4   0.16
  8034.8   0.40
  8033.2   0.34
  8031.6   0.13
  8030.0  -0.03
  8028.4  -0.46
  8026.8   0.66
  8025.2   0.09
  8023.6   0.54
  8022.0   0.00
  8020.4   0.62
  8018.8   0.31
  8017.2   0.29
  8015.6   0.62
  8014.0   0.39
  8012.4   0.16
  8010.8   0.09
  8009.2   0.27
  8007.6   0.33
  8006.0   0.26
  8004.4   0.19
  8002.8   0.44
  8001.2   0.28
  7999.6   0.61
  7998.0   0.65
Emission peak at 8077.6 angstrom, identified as H-gamma 4340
